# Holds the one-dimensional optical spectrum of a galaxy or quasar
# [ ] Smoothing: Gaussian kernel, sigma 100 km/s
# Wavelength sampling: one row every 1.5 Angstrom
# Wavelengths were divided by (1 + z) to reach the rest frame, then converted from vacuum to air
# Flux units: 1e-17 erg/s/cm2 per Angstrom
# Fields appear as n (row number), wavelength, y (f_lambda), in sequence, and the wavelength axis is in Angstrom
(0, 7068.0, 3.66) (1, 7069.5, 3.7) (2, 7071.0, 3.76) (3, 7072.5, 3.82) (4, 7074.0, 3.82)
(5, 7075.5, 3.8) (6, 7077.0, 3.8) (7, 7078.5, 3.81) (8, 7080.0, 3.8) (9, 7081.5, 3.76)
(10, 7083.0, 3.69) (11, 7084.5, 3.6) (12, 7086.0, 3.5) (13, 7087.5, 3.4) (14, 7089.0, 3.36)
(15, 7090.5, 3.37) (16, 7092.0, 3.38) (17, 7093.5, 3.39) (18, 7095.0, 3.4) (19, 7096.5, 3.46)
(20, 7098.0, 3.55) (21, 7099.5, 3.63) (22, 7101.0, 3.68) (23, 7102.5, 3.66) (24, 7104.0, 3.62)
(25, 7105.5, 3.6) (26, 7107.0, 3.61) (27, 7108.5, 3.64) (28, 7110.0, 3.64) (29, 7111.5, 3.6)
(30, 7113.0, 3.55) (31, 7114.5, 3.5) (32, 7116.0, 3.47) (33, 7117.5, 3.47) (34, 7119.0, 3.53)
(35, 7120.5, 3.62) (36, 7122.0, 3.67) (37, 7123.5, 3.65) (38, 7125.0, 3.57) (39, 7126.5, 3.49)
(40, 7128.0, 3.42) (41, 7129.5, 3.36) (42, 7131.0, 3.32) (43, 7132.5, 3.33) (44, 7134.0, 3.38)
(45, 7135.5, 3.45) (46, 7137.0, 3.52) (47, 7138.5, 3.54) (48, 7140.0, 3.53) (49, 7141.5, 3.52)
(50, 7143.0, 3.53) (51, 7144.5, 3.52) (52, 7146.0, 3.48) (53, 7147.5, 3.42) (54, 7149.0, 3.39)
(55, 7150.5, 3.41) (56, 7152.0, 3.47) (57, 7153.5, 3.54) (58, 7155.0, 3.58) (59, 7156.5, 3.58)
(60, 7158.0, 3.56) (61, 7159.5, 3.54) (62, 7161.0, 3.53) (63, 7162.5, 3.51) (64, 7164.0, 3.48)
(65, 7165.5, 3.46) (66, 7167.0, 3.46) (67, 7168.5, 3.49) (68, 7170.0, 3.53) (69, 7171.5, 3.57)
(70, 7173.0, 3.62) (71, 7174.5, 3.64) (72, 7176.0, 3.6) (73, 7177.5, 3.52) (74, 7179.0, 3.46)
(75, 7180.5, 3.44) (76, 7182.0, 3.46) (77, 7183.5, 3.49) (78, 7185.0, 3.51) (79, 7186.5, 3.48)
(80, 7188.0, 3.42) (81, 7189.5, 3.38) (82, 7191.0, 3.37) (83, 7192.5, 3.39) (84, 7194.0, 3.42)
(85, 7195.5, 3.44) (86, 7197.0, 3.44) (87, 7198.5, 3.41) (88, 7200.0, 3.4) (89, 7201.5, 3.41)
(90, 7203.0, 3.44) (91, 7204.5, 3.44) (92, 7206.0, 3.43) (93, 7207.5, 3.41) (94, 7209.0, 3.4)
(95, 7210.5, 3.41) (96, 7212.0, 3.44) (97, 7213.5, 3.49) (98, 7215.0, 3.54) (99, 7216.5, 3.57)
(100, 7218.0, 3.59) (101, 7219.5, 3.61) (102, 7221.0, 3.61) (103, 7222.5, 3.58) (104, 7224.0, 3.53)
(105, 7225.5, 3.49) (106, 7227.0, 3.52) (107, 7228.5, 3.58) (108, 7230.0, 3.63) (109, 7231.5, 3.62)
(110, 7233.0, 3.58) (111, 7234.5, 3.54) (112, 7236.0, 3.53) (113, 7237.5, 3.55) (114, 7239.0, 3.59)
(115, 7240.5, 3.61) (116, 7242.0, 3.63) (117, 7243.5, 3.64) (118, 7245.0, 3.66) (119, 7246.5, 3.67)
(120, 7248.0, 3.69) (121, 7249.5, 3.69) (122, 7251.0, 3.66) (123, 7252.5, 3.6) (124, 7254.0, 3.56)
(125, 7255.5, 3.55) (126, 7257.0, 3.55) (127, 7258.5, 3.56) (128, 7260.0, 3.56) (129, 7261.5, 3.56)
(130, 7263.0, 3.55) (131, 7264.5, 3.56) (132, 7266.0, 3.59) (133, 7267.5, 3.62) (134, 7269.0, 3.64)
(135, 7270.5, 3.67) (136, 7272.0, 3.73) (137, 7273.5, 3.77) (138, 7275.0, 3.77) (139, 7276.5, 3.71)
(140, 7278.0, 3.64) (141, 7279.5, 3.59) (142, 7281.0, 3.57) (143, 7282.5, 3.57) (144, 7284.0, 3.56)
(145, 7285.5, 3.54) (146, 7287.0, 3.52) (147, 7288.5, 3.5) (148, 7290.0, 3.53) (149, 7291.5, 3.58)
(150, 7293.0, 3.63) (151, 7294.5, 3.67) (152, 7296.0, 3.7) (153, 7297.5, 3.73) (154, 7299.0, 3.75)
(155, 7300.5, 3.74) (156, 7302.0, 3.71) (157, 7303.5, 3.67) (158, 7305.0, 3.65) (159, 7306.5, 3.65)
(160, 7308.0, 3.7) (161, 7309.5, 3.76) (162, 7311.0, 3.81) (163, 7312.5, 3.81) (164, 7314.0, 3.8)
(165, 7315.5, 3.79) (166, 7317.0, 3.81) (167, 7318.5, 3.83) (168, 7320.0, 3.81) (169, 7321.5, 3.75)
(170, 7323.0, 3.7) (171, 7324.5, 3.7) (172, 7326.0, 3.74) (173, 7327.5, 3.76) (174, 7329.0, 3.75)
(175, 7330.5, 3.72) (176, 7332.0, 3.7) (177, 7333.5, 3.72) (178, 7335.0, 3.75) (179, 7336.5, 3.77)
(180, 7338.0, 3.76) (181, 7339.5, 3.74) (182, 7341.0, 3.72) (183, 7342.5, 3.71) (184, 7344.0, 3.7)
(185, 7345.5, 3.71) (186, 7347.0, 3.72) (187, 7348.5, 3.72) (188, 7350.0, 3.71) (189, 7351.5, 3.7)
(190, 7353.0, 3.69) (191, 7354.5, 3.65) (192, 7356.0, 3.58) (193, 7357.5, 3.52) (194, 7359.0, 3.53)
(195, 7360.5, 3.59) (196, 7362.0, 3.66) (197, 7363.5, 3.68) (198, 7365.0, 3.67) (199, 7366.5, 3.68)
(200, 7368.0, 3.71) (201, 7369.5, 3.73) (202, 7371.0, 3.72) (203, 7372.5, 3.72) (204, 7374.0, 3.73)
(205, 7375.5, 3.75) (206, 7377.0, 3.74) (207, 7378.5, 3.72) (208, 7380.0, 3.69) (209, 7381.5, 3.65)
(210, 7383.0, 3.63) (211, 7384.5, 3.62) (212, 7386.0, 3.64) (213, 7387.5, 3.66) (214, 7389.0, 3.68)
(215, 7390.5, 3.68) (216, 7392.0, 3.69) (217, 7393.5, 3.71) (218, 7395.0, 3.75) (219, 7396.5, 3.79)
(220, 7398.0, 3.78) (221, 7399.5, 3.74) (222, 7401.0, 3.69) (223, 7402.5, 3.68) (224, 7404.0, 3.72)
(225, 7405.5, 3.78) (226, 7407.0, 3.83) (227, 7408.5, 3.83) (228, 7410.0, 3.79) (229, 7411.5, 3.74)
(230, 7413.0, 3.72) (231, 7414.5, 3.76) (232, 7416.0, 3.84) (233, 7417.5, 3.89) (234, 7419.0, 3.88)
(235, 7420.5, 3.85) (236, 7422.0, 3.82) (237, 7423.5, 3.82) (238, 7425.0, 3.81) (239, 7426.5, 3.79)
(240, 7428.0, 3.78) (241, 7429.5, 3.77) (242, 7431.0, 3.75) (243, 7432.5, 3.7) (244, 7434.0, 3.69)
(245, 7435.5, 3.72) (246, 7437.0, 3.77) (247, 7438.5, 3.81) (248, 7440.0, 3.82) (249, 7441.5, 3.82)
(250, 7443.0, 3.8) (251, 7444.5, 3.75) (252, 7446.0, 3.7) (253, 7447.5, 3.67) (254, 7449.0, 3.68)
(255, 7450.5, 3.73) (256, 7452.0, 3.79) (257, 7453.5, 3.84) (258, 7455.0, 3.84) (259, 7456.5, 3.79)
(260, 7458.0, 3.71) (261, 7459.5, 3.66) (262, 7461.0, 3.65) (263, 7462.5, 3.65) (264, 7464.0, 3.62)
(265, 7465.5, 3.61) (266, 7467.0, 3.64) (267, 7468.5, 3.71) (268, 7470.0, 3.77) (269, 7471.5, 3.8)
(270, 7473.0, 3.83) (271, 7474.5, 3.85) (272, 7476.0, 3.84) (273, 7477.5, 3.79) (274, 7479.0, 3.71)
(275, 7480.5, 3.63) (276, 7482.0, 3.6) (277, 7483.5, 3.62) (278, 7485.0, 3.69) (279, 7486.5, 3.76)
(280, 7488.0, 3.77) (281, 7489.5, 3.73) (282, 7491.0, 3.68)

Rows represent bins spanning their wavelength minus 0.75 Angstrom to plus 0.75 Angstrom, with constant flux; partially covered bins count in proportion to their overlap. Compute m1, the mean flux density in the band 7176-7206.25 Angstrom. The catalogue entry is 3.44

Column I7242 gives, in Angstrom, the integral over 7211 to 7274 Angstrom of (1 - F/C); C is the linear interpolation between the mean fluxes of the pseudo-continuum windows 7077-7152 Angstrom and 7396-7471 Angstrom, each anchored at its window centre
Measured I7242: 0.5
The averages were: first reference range 3.53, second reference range 3.76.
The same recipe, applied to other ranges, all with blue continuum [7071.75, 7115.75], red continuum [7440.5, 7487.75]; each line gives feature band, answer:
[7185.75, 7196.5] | 0.65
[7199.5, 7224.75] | 1.05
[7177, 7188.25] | 0.49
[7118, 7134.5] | 0.57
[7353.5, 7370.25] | 0.25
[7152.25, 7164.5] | 0.28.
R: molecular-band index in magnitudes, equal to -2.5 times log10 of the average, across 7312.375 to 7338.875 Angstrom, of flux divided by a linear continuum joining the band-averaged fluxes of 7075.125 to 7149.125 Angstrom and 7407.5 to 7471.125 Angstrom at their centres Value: -0.02 mag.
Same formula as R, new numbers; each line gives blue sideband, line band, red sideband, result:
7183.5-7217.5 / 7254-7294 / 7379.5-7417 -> -0.017 mag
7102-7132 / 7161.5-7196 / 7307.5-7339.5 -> 0.038 mag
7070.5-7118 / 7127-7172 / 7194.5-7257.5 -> 0.029 mag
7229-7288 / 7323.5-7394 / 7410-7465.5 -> 0.001 mag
